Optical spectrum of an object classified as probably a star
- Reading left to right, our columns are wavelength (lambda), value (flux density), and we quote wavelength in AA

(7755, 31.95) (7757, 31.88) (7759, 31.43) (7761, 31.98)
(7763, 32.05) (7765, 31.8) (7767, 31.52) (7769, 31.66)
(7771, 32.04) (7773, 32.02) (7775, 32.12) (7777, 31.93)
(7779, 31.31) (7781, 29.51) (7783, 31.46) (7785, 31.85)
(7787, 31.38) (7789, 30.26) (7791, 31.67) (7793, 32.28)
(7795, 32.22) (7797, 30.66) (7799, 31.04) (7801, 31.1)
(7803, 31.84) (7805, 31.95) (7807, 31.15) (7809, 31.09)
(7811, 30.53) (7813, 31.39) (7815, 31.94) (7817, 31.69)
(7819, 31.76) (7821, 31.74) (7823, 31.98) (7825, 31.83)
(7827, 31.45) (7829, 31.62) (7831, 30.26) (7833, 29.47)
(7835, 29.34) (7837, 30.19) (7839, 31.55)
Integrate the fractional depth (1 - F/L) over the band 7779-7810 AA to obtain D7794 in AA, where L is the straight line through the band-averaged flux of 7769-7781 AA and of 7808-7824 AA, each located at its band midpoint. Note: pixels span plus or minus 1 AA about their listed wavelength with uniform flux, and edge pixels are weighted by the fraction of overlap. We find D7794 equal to 0.3 AA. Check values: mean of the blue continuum 31.7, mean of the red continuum 31.5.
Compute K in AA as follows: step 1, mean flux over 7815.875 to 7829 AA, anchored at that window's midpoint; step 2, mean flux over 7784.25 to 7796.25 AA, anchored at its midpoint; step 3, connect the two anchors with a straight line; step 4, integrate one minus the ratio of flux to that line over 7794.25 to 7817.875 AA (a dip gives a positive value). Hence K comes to 0.21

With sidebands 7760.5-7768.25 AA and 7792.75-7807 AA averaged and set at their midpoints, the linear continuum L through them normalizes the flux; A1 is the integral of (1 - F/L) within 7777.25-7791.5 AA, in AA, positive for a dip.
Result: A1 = 0.3 AA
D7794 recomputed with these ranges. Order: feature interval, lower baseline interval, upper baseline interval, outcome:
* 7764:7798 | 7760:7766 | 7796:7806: 0.1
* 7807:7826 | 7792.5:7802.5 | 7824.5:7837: -0.4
